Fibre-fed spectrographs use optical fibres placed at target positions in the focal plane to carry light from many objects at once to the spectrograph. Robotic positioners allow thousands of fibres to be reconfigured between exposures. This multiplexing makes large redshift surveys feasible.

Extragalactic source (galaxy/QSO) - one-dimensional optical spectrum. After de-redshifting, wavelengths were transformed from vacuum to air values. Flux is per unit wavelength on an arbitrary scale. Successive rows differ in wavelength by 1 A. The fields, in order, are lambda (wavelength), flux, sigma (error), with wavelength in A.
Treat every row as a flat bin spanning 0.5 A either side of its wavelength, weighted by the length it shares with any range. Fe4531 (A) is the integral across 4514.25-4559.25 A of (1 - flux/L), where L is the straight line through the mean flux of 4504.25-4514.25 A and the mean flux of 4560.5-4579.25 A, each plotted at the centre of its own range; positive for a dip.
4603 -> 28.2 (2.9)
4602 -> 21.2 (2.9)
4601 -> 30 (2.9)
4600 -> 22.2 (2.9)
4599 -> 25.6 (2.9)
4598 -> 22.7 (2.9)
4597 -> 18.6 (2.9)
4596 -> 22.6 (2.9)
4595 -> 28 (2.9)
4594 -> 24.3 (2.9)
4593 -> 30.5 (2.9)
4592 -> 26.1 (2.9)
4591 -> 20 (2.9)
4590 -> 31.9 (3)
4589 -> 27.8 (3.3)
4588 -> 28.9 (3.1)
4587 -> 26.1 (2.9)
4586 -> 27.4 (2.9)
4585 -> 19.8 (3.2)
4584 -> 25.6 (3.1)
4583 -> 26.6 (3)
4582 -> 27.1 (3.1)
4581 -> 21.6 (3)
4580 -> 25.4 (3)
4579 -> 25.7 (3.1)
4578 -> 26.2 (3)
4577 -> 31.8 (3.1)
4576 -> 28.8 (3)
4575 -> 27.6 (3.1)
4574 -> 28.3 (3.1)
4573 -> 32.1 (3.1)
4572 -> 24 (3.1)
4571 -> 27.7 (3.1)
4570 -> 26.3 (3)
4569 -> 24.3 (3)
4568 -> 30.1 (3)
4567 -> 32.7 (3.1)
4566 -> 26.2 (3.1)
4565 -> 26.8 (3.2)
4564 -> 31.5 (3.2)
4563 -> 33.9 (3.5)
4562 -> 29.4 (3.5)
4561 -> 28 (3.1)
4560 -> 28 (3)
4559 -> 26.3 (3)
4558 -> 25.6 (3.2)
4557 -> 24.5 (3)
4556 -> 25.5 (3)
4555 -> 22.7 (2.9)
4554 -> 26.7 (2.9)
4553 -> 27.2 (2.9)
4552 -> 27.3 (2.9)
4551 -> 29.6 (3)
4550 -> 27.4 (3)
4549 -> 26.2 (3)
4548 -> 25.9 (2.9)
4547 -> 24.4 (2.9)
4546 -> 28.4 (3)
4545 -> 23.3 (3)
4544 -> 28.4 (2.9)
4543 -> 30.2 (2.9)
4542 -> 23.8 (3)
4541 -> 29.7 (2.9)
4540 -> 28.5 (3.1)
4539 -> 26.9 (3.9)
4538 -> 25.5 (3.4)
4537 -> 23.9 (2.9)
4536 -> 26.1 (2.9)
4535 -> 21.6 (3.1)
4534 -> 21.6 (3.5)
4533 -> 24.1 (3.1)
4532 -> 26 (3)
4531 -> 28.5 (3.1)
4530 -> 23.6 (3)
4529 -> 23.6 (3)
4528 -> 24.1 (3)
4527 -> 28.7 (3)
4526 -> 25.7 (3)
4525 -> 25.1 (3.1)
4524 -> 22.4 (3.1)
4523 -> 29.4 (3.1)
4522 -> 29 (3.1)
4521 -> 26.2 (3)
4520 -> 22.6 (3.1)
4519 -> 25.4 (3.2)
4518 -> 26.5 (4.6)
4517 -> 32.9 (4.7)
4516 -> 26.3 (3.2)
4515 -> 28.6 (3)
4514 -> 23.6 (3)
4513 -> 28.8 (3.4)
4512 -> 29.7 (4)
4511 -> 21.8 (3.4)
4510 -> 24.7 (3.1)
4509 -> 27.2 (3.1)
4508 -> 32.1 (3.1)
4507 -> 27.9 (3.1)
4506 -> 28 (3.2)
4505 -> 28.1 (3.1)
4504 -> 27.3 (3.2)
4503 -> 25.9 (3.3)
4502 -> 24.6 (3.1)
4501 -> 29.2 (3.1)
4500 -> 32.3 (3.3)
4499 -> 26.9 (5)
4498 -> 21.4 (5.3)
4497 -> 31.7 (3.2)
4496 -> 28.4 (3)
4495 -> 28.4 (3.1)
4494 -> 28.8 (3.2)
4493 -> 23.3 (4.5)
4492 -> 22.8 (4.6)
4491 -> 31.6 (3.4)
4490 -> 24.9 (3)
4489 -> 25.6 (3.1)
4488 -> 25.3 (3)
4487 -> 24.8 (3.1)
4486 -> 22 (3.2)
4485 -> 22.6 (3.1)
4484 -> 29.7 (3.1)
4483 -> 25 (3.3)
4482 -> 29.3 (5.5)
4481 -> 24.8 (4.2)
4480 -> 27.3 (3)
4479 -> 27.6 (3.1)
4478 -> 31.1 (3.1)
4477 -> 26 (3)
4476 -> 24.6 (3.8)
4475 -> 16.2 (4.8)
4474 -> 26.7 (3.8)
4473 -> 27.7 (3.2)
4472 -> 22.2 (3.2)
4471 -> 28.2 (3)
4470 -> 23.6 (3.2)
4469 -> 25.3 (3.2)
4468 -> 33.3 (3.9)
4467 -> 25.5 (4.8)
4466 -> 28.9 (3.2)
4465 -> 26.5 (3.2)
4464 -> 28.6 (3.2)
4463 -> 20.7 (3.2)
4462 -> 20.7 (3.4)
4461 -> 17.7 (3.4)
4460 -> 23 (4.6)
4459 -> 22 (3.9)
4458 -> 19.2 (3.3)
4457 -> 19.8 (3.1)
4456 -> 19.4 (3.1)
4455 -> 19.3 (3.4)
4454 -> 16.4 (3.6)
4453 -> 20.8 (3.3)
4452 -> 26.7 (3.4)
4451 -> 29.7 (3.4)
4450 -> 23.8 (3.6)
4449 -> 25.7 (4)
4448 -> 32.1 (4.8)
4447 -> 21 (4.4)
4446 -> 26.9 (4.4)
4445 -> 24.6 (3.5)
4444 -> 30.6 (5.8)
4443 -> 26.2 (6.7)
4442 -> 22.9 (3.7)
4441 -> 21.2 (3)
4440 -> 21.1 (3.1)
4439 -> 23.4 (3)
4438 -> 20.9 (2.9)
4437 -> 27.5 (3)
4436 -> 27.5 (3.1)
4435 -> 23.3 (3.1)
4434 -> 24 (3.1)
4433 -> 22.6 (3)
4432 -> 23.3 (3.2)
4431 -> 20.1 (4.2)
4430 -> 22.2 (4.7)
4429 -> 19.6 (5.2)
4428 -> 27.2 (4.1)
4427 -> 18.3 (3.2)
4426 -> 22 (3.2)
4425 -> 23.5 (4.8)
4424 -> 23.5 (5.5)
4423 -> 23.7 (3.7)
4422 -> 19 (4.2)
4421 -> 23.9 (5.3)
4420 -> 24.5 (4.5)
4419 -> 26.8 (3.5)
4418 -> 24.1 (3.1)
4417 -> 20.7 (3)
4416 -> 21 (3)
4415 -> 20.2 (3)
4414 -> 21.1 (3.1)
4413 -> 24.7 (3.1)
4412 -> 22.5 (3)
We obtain 2.8 A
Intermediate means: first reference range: 27.3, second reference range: 28.5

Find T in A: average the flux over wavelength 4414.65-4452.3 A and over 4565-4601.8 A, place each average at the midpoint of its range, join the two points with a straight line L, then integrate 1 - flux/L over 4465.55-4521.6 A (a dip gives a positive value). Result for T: -4.0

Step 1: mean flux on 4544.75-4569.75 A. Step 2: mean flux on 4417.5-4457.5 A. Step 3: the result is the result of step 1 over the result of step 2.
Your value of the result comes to 1.16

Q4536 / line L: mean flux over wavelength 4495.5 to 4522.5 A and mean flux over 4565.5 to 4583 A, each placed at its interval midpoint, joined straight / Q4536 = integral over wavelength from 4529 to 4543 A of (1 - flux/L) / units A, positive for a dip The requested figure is 1.0 A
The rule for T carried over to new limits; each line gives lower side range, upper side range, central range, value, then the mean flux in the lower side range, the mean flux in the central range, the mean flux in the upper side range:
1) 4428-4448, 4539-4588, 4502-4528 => -0.98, 23.9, 26.9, 27.1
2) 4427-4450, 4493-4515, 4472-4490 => 0.48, 24.1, 25.5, 27.4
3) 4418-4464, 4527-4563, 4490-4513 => -2.23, 23.1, 27.3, 26.2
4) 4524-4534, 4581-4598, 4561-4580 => -2.28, 25.1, 28.4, 25.5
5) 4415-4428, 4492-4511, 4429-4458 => 0.48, 22.7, 23.5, 27.3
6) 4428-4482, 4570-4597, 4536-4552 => -0.64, 24.2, 26.8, 26.5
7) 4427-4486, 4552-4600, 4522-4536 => 0.32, 24.3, 25.1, 26.7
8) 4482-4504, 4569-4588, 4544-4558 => 0.21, 26.5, 26.2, 26.6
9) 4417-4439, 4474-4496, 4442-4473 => 0.31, 23.2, 24.3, 25.9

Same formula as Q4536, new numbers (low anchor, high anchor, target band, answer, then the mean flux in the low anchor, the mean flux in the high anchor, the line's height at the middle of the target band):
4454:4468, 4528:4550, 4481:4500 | -2.08 A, 22.6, 25.7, 23.8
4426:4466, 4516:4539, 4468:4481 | -0.92 A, 23.3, 25.6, 24.1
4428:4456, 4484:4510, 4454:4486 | 1.22 A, 23.8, 26.9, 25.4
